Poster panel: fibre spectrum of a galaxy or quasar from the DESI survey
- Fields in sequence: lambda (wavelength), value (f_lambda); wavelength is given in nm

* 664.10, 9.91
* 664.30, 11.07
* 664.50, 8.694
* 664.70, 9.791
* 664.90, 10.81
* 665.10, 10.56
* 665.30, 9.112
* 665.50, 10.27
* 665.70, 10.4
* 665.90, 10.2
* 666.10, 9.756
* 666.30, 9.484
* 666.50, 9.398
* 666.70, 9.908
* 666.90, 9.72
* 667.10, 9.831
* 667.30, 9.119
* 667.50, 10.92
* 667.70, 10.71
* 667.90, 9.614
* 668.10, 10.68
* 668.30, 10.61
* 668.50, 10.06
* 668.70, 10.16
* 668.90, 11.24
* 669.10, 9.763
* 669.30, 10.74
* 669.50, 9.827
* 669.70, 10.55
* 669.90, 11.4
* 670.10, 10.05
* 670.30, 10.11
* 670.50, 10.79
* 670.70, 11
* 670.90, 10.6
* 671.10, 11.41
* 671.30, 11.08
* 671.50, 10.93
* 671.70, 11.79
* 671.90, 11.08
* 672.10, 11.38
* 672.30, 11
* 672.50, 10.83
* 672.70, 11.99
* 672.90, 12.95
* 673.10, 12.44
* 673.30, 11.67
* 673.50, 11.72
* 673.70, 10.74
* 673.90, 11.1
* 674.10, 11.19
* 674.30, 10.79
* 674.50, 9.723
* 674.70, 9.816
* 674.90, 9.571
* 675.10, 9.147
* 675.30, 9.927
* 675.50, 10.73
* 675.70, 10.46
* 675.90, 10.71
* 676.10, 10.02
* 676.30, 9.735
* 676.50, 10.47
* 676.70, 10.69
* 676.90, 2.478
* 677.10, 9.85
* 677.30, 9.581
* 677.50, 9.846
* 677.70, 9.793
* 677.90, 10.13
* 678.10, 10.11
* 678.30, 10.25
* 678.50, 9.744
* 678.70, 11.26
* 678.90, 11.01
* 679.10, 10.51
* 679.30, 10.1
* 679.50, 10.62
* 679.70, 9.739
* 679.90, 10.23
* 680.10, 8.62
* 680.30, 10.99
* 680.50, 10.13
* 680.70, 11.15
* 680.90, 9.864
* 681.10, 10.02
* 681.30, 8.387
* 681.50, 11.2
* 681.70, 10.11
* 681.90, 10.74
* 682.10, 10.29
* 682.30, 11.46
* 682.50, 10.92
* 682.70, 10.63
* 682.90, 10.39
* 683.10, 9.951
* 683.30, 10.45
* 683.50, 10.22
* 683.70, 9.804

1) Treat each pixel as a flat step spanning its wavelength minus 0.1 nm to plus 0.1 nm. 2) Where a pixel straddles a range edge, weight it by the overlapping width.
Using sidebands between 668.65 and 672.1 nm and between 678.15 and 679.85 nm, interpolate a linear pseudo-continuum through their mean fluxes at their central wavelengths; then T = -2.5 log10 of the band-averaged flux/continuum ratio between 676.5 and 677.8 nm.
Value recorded 0.18 mag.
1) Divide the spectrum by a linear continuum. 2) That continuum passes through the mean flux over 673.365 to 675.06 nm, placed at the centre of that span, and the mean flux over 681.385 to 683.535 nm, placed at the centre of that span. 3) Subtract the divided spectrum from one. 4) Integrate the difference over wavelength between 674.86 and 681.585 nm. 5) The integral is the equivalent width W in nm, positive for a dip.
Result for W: 0.41 nm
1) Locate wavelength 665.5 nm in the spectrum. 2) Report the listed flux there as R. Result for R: 10.27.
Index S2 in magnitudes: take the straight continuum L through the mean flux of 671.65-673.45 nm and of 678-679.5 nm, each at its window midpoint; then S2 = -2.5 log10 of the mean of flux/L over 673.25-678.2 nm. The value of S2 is 0.11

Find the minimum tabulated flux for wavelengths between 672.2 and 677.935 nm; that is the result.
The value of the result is 2.478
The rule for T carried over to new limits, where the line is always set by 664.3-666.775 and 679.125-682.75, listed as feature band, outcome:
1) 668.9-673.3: -0.103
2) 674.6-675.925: 0.015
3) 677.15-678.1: 0.037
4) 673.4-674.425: -0.098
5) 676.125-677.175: 0.169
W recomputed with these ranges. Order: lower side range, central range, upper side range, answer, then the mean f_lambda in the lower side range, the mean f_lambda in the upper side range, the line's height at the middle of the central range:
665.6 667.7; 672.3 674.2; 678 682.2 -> -0.29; 9.91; 10.2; 10.1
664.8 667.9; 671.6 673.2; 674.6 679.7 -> -0.28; 10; 9.86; 9.92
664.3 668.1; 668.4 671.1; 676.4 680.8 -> -0.16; 9.96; 9.88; 9.93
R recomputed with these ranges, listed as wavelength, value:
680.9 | 9.864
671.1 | 11.41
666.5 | 9.398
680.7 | 11.15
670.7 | 11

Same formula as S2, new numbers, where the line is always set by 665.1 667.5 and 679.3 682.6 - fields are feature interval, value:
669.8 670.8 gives -0.08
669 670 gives -0.06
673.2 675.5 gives -0.05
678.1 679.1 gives -0.03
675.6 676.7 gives -0.02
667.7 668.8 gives -0.04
